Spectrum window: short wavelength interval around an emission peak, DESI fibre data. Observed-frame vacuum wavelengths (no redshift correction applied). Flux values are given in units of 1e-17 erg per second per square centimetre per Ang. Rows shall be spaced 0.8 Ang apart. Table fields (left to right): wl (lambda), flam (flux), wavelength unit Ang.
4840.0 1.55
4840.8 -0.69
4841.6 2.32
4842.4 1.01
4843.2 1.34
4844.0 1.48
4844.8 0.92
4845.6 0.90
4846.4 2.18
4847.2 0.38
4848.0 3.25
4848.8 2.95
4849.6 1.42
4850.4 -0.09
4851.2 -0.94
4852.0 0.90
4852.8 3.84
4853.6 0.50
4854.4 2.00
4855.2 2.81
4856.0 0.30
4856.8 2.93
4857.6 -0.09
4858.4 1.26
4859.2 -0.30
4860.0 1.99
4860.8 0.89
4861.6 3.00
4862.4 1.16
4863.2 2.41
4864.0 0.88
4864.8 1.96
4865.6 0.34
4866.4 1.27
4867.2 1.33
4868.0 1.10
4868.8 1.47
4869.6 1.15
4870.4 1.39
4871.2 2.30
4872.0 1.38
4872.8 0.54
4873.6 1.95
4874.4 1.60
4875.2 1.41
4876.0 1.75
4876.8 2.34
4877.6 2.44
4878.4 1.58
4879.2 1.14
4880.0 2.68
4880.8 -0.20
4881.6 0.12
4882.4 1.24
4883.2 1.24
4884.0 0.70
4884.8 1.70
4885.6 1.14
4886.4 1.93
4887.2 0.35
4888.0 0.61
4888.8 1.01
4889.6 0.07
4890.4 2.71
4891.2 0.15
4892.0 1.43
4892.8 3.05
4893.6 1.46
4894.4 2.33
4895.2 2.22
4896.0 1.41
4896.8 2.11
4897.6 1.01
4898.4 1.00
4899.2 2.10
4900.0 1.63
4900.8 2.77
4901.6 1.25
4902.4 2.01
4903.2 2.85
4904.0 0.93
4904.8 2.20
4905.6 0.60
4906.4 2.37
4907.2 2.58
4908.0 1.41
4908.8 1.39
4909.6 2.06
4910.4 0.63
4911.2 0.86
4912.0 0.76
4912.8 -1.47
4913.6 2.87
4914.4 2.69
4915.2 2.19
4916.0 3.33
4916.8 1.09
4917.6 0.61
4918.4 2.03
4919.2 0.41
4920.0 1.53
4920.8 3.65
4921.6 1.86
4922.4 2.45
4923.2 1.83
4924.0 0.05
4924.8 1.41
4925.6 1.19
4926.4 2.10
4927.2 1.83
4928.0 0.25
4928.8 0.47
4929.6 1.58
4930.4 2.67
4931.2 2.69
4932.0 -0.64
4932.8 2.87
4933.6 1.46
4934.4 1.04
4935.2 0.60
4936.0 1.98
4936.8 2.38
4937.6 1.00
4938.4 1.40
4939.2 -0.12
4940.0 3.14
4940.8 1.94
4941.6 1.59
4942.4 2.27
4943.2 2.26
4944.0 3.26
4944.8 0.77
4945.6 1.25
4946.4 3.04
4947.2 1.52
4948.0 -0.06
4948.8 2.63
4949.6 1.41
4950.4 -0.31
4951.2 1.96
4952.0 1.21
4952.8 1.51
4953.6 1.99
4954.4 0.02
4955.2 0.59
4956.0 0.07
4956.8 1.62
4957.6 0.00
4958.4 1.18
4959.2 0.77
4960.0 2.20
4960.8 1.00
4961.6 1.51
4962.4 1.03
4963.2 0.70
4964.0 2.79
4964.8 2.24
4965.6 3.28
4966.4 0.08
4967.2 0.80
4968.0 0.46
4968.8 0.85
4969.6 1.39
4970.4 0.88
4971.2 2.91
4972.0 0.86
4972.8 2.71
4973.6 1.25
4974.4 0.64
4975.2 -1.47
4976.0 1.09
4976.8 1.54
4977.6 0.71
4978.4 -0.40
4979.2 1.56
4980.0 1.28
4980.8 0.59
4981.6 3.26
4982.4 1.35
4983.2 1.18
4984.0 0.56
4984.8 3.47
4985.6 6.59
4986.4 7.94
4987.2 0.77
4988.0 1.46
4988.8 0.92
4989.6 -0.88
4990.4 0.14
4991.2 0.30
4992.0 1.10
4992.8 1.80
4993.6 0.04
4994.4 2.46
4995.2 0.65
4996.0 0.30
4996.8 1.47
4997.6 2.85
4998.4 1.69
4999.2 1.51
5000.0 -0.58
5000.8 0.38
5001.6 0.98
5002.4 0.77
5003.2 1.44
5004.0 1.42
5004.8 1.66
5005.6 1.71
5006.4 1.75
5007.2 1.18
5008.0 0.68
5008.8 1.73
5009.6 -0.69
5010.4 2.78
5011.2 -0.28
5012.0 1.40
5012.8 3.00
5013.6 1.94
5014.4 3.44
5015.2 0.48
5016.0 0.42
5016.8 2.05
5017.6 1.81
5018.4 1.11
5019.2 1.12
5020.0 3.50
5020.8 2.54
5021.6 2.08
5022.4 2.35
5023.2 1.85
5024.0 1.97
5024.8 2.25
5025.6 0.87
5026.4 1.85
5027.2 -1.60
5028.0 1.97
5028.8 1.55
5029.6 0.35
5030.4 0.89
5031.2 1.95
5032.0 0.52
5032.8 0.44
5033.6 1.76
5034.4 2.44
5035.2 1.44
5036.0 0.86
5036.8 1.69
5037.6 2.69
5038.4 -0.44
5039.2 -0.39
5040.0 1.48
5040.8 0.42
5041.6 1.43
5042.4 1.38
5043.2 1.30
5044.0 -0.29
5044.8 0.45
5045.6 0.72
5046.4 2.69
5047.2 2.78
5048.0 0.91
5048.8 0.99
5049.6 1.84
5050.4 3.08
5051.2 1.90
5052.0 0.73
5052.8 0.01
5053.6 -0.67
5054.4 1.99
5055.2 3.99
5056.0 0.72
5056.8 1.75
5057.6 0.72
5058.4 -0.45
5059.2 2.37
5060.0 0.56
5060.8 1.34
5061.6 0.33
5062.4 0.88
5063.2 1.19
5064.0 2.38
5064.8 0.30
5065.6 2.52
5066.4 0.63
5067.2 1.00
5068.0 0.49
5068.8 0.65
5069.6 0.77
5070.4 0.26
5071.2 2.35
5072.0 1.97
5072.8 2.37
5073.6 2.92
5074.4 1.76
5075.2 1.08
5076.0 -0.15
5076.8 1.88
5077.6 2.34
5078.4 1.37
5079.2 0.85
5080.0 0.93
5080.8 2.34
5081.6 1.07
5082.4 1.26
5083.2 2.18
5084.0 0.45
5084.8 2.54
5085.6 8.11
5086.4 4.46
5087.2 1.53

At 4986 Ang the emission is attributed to H-beta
